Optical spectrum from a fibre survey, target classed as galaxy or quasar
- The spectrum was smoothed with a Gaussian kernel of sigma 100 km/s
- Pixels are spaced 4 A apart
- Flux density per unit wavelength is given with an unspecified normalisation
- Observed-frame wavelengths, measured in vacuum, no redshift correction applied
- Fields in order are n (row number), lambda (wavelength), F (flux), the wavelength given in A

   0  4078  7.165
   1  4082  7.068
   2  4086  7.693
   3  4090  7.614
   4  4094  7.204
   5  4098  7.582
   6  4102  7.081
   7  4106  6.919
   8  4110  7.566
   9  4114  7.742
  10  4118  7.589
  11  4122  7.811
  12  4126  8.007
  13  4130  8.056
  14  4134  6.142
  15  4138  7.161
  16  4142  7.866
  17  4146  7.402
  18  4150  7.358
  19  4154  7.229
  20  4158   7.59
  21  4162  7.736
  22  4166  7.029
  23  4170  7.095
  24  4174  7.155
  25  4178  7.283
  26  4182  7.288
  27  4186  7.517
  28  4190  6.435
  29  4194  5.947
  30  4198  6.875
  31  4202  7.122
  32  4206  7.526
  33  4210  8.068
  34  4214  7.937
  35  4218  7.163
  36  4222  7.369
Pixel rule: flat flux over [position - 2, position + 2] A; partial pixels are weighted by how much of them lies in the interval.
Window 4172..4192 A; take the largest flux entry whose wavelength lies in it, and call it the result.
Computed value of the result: 7.517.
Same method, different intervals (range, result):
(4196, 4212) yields 8.068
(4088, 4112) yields 7.614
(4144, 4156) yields 7.402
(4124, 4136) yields 8.056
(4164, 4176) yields 7.155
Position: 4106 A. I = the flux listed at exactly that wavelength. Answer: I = 6.919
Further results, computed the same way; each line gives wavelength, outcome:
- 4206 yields 7.526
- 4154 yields 7.229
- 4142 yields 7.866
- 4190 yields 6.435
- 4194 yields 5.947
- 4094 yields 7.204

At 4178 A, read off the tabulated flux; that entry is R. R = 7.283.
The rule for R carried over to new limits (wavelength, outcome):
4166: 7.029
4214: 7.937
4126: 8.007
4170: 7.095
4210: 8.068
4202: 7.122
